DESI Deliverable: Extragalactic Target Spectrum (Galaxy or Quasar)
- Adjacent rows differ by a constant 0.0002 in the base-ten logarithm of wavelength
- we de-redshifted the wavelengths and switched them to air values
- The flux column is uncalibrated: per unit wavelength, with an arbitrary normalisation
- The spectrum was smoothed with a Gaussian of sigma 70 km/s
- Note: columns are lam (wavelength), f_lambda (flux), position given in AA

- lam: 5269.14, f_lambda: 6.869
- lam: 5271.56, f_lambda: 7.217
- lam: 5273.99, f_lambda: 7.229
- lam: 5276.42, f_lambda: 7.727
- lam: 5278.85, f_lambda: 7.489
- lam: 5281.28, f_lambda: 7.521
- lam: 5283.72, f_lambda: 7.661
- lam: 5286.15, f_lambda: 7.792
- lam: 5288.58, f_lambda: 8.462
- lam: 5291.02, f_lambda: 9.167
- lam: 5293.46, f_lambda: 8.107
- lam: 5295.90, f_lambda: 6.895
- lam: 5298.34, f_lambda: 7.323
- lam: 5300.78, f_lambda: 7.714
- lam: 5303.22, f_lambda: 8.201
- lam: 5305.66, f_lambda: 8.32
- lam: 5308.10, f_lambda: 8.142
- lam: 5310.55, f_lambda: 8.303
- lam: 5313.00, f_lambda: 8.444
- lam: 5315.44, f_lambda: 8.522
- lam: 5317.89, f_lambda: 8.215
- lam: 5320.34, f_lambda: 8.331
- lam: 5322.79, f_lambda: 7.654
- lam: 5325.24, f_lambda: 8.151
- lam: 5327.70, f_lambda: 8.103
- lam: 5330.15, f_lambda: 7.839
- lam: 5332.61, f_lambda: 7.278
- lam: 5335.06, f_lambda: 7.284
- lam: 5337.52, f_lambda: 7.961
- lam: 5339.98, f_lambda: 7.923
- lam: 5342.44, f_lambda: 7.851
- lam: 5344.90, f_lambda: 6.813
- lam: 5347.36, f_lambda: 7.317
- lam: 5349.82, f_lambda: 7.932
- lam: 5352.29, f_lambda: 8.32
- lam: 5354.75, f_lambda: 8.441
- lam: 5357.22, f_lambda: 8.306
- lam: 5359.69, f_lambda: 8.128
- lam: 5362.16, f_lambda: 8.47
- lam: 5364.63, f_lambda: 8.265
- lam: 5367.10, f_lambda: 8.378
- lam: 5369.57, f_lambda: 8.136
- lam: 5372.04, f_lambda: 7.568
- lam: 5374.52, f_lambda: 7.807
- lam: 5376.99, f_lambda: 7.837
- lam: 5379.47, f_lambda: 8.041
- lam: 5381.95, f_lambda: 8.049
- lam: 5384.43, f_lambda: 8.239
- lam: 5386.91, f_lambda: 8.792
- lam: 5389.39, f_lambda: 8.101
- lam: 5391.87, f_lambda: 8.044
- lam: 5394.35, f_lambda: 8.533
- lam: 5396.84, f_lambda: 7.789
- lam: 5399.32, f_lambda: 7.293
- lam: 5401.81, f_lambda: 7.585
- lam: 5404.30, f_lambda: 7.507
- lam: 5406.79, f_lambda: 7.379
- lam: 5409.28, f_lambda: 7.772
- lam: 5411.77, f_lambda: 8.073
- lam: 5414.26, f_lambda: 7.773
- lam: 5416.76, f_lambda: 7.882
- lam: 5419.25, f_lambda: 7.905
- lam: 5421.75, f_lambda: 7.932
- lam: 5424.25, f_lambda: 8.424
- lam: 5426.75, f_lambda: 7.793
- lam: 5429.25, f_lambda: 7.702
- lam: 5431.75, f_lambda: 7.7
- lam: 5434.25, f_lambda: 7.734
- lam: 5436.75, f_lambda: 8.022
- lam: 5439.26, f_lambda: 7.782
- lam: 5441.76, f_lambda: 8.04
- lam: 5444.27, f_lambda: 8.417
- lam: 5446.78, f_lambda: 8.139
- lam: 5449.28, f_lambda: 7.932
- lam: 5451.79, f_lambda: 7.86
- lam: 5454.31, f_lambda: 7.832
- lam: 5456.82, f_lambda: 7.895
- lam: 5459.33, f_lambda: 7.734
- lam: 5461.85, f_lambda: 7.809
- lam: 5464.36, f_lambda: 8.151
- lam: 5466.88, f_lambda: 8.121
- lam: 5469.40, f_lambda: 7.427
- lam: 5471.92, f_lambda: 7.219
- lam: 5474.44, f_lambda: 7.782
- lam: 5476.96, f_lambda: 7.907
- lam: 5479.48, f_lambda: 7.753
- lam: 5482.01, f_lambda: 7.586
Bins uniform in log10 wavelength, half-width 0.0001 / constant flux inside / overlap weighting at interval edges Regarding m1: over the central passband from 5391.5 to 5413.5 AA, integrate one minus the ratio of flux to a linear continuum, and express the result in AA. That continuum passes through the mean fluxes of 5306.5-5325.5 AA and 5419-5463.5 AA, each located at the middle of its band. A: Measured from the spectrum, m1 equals 0.70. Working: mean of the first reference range 8.23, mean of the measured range 7.77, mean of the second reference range 7.93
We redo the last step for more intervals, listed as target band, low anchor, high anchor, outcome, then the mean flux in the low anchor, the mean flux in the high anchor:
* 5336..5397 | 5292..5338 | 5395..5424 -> -1.58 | 7.94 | 7.76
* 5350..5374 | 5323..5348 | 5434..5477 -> -1.53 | 7.66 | 7.88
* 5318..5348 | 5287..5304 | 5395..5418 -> 0.54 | 7.97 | 7.69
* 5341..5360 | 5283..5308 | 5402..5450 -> 0.15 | 7.98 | 7.88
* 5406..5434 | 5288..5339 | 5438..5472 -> 0.28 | 8.01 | 7.9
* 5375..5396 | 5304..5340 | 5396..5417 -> -1.16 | 8.04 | 7.66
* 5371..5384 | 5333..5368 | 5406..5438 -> 0.03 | 7.94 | 7.86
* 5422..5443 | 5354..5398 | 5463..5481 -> 0.07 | 8.16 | 7.76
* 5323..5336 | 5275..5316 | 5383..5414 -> 0.37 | 7.98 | 7.92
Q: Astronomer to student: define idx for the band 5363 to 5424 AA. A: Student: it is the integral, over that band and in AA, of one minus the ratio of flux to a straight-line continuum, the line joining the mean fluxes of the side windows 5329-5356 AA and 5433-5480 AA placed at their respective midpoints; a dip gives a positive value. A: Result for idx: -1.30 AA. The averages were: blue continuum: 7.72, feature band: 7.96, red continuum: 7.87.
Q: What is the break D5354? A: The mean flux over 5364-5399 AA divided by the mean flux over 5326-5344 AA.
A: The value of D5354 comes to 1.0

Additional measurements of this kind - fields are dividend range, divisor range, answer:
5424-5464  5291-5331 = 0.98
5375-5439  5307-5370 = 0.99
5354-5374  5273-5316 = 1.03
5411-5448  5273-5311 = 1.01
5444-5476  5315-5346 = 1.00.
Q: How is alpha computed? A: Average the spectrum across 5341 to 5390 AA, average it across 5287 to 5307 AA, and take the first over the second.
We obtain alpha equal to 1.0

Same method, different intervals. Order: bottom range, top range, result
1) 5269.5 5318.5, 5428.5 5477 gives 0.99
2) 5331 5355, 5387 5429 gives 1.03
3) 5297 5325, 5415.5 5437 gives 0.97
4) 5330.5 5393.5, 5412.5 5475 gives 0.99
